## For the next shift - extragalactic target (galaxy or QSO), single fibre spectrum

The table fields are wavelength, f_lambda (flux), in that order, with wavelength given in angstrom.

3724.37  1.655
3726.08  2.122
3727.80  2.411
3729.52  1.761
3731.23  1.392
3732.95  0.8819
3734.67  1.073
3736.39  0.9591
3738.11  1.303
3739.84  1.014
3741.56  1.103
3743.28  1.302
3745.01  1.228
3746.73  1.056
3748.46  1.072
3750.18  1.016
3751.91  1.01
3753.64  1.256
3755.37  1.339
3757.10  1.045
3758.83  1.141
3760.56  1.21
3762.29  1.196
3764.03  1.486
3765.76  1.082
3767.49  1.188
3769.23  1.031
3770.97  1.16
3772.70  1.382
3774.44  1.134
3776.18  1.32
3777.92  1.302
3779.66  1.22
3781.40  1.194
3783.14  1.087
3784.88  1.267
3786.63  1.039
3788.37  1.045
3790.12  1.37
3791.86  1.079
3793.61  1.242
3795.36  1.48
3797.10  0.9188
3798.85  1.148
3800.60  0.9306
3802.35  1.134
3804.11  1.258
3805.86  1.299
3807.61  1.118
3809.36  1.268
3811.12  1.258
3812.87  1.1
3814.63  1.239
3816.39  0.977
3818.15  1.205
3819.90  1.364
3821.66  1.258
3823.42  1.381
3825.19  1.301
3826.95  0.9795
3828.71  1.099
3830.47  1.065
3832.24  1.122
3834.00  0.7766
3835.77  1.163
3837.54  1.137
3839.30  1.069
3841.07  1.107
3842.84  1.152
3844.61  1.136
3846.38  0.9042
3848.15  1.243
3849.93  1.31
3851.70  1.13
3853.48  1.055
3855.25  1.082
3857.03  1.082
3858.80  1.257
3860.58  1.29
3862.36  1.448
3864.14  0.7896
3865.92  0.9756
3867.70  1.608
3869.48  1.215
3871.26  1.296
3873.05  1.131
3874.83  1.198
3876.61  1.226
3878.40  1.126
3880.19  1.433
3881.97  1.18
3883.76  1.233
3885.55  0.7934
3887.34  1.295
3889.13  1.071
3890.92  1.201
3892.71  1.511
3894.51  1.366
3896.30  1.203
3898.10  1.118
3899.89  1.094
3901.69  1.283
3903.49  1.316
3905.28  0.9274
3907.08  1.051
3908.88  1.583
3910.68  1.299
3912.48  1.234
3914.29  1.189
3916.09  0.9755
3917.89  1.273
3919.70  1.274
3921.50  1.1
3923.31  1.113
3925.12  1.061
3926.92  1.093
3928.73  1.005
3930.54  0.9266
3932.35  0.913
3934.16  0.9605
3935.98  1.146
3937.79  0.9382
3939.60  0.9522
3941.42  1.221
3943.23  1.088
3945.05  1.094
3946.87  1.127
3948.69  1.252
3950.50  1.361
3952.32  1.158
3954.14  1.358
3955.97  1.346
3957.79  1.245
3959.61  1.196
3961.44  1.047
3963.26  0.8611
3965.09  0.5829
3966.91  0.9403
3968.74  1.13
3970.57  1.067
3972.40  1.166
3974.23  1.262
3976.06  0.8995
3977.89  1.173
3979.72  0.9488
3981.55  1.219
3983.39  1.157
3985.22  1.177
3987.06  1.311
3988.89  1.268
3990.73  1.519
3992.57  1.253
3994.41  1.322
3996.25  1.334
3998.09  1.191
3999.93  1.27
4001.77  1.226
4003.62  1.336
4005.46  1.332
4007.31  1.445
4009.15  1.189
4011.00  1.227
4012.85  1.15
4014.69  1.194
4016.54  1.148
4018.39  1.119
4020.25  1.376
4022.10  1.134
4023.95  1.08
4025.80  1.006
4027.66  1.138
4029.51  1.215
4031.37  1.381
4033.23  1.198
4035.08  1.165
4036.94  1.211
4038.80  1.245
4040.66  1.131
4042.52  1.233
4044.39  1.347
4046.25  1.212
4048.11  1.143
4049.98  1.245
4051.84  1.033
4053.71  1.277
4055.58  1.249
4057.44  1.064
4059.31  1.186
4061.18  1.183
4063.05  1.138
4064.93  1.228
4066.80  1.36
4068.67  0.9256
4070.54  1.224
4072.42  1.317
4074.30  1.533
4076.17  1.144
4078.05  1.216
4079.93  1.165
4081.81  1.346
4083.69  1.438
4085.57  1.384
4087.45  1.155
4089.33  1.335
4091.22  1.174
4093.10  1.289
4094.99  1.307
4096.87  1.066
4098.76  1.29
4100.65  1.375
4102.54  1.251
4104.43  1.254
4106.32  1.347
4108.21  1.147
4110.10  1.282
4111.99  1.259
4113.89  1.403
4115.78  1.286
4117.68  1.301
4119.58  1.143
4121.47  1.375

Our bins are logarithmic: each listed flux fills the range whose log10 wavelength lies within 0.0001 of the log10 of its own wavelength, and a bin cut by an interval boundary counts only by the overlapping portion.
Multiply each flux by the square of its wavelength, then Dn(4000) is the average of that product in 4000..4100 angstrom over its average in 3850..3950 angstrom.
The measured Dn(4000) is 1.1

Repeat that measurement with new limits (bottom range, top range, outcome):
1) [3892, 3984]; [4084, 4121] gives 1.22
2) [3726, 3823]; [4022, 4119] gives 1.18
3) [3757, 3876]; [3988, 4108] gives 1.19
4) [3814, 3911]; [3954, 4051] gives 1.08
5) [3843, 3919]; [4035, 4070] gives 1.09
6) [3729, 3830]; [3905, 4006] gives 1.07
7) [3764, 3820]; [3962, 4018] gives 1.10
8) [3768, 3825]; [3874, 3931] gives 1.04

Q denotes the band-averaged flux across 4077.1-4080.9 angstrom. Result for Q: 1.19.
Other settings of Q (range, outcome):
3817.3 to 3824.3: 1.3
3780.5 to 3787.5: 1.15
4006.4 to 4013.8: 1.25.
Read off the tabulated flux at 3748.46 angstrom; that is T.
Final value 1.072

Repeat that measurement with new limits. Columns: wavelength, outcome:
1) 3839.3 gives 1.069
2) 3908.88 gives 1.583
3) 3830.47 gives 1.065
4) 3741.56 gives 1.103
